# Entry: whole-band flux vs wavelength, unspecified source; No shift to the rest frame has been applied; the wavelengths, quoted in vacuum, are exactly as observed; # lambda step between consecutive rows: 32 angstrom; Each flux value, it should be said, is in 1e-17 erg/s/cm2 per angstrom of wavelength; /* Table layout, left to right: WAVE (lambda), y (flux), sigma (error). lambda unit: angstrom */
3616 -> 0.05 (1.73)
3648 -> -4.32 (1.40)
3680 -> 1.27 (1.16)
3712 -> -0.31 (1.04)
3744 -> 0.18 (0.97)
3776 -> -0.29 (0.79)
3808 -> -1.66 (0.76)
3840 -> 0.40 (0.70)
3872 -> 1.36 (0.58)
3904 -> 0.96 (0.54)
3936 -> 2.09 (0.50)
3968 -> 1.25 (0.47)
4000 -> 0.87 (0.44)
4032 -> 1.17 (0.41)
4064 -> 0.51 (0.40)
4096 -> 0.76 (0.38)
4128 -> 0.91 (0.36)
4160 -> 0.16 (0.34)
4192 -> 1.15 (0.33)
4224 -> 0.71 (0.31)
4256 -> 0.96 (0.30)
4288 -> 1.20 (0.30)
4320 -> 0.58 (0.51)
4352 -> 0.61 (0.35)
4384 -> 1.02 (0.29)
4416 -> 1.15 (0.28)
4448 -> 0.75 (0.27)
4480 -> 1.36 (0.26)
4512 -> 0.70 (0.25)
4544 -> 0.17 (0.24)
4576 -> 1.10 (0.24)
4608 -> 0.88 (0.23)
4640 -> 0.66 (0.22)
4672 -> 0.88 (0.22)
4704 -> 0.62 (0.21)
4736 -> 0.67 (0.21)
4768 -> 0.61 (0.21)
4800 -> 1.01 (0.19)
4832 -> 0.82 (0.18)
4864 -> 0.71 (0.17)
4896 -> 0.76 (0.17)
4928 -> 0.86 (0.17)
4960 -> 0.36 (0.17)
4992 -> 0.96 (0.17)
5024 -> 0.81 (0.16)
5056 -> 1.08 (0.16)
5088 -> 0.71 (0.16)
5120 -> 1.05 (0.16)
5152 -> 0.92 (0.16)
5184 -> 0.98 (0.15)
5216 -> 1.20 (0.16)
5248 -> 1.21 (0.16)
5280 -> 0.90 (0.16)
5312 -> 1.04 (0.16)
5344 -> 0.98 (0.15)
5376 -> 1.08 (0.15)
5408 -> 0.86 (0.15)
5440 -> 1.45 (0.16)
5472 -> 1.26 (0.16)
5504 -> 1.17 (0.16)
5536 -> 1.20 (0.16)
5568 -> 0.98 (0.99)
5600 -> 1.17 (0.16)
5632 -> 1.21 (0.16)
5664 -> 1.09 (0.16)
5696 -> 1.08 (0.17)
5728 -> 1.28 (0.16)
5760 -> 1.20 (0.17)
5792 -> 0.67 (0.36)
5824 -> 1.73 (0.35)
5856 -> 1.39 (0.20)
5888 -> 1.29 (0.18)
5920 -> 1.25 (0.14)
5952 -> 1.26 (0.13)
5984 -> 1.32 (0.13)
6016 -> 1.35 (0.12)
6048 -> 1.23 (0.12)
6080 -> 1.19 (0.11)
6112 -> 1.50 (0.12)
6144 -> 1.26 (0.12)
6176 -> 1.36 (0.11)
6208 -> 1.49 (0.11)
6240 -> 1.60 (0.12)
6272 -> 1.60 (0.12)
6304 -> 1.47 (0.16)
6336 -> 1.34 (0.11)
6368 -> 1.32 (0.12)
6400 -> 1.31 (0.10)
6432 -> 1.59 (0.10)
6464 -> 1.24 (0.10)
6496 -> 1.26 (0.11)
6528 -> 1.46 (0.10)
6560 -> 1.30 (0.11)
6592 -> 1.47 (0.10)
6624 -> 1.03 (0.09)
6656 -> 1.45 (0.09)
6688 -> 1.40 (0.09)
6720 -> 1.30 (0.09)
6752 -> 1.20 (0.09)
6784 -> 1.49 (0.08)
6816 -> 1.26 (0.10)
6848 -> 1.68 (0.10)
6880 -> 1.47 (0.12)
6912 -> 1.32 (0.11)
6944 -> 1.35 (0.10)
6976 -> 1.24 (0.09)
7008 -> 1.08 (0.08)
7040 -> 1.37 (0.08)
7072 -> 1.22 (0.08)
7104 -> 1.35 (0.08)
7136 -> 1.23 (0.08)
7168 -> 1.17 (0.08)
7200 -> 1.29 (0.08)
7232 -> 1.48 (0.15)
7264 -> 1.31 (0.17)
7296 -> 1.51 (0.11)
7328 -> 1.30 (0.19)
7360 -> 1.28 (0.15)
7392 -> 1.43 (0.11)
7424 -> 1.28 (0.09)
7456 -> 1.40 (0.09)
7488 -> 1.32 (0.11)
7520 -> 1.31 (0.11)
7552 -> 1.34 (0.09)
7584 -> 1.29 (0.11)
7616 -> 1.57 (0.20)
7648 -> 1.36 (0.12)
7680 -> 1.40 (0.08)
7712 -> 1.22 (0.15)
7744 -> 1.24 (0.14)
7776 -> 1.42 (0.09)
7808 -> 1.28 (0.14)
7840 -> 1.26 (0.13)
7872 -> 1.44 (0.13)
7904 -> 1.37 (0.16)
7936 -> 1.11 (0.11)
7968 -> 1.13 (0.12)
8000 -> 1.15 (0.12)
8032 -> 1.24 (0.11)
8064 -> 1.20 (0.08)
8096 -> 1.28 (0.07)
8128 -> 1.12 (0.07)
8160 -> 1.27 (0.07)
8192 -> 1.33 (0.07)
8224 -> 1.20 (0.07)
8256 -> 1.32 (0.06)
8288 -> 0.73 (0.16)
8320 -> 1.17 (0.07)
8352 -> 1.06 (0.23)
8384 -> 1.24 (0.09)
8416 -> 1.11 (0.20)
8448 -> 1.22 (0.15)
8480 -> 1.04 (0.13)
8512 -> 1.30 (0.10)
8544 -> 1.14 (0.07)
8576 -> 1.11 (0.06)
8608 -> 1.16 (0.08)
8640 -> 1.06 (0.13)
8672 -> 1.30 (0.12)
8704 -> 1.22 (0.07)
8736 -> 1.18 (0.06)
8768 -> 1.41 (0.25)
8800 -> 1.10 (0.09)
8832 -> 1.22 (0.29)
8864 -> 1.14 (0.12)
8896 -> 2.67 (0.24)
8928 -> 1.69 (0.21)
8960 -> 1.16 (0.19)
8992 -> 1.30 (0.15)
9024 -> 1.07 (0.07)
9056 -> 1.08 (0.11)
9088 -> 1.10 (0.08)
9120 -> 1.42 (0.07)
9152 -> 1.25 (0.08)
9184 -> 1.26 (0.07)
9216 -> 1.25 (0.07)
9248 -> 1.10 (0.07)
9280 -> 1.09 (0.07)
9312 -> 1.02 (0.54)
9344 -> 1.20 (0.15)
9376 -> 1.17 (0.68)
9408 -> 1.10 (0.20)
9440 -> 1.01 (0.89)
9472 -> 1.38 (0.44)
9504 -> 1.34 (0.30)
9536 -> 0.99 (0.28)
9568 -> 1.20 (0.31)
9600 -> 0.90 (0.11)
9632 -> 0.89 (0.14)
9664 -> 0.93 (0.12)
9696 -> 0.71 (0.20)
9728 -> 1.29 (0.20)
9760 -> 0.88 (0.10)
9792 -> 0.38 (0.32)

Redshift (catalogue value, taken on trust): 0.356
